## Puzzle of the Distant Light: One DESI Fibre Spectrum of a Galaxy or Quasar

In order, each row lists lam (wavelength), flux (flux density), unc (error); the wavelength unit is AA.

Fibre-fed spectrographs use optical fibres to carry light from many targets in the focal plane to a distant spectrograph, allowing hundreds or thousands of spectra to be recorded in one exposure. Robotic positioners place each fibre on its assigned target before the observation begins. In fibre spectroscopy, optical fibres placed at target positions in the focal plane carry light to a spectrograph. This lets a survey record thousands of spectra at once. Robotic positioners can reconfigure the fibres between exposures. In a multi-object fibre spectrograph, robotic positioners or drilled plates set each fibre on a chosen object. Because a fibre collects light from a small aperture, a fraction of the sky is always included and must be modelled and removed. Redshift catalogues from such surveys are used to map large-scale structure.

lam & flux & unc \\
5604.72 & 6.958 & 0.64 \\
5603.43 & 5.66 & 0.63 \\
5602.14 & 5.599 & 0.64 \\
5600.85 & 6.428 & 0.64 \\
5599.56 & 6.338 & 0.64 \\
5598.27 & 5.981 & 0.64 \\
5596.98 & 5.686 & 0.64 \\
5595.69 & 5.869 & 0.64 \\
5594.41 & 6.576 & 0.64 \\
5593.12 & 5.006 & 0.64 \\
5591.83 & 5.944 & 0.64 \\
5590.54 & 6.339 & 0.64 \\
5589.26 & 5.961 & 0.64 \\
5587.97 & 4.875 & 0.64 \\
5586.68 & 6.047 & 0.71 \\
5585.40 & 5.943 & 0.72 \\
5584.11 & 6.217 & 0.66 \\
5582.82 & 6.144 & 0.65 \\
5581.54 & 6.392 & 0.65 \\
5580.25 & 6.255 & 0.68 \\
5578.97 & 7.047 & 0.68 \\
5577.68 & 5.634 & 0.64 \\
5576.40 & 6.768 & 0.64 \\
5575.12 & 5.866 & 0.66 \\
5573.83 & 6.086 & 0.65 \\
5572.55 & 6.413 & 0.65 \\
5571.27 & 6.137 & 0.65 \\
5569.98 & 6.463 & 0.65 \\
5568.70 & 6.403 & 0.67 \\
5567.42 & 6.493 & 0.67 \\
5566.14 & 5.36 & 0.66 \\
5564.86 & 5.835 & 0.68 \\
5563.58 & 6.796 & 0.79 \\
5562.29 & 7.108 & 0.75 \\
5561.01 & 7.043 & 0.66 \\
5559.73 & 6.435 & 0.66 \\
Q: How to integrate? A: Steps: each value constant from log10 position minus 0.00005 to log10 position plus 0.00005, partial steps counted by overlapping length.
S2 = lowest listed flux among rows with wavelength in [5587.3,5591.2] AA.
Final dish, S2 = 4.875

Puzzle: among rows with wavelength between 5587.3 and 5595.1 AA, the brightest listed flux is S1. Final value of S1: 6.576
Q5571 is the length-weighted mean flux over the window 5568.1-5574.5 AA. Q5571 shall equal 6.29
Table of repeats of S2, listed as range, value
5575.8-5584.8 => 5.634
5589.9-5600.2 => 5.006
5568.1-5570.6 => 6.403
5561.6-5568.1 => 5.36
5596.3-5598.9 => 5.686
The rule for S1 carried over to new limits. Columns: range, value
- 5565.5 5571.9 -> 6.493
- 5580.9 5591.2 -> 6.392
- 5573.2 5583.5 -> 7.047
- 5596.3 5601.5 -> 6.428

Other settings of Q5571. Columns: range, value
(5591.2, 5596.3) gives 5.85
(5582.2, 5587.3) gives 6.09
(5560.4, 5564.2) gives 6.97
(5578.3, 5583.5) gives 6.45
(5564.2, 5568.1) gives 5.92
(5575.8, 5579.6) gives 6.48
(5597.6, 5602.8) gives 6.08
